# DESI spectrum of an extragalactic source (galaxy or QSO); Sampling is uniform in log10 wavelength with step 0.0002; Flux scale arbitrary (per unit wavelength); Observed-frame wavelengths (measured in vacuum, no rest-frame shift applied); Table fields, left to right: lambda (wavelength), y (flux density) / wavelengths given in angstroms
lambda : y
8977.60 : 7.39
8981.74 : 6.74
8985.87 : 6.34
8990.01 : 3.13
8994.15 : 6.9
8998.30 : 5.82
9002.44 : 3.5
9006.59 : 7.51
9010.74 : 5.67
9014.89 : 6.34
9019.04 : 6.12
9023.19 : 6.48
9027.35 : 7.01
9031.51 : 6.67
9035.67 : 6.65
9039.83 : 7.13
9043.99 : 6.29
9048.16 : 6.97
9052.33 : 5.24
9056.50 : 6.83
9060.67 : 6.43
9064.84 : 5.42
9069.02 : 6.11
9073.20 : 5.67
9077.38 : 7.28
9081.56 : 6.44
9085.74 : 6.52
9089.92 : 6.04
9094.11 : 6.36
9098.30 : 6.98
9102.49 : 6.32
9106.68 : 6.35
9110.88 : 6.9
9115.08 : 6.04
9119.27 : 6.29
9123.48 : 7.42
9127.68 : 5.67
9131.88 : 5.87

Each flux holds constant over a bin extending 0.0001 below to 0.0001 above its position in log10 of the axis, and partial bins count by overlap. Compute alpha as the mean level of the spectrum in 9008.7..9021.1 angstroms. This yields 6.05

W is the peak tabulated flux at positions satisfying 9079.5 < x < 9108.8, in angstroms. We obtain 6.98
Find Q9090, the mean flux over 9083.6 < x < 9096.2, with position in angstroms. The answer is 6.31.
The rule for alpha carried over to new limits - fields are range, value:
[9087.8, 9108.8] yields 6.41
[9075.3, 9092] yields 6.57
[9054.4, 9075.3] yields 6.09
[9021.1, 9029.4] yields 6.74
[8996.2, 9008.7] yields 5.61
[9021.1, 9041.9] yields 6.79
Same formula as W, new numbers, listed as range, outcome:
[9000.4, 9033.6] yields 7.51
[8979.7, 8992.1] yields 6.74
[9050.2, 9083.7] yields 7.28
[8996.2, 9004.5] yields 5.82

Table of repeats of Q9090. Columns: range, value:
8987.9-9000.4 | 5.28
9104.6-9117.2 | 6.43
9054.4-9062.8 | 6.62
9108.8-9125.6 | 6.66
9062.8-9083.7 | 6.19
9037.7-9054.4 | 6.41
